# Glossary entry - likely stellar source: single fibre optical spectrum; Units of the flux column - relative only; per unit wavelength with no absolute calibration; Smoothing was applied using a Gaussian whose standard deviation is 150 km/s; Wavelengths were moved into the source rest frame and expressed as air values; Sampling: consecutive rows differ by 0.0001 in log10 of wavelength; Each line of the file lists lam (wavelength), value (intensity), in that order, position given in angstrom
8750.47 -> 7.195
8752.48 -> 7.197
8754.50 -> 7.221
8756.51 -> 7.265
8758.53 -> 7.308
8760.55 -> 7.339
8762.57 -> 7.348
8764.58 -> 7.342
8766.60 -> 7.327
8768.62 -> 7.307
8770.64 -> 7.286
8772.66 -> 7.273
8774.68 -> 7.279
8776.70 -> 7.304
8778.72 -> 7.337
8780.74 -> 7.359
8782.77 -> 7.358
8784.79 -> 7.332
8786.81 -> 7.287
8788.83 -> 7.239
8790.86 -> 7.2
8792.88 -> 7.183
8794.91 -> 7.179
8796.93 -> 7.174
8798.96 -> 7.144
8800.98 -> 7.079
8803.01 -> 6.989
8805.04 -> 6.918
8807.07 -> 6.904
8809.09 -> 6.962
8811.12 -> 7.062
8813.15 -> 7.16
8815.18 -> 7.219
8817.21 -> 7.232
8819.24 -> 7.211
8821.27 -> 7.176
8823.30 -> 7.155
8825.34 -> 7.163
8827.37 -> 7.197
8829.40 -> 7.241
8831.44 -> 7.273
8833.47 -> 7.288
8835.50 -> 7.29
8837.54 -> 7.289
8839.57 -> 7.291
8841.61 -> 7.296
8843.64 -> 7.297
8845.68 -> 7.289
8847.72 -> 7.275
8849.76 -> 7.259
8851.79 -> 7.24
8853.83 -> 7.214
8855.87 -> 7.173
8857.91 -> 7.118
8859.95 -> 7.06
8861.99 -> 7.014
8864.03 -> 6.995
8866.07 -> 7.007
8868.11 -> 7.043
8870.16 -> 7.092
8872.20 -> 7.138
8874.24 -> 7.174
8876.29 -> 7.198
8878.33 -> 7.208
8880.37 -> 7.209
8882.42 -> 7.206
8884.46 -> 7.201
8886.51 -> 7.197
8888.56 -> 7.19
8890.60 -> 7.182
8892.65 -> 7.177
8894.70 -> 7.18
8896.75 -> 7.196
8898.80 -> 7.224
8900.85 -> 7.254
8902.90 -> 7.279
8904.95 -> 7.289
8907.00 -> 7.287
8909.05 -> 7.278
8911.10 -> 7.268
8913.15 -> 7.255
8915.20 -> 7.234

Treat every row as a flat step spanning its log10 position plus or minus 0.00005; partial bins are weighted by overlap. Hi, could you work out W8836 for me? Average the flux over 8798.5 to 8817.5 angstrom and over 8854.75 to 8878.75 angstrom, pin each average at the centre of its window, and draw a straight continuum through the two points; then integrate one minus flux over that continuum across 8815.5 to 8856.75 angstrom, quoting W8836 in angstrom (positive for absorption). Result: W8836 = -1.0 angstrom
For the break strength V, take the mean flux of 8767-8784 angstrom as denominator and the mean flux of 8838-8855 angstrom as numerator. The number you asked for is 0.99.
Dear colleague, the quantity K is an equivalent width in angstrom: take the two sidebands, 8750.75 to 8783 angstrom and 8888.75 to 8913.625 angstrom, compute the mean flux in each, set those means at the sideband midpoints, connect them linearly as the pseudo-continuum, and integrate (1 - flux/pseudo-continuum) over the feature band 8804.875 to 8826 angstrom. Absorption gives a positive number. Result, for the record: 0.48 angstrom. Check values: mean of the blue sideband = 7.3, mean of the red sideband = 7.24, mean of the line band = 7.11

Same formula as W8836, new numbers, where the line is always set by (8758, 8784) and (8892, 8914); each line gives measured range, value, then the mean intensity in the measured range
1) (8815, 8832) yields 0.2 angstrom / 7.2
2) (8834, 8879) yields 0.6 angstrom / 7.18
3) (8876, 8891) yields 0.1 angstrom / 7.2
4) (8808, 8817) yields 0.2 angstrom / 7.11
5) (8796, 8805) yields 0.3 angstrom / 7.07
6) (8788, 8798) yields 0.2 angstrom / 7.19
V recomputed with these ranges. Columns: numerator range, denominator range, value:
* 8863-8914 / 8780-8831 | 1.00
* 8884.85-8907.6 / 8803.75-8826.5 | 1.02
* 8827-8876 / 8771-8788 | 0.98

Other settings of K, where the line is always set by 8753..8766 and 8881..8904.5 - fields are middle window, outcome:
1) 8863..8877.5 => 0.3 angstrom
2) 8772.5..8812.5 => 0.6 angstrom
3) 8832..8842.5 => -0.1 angstrom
